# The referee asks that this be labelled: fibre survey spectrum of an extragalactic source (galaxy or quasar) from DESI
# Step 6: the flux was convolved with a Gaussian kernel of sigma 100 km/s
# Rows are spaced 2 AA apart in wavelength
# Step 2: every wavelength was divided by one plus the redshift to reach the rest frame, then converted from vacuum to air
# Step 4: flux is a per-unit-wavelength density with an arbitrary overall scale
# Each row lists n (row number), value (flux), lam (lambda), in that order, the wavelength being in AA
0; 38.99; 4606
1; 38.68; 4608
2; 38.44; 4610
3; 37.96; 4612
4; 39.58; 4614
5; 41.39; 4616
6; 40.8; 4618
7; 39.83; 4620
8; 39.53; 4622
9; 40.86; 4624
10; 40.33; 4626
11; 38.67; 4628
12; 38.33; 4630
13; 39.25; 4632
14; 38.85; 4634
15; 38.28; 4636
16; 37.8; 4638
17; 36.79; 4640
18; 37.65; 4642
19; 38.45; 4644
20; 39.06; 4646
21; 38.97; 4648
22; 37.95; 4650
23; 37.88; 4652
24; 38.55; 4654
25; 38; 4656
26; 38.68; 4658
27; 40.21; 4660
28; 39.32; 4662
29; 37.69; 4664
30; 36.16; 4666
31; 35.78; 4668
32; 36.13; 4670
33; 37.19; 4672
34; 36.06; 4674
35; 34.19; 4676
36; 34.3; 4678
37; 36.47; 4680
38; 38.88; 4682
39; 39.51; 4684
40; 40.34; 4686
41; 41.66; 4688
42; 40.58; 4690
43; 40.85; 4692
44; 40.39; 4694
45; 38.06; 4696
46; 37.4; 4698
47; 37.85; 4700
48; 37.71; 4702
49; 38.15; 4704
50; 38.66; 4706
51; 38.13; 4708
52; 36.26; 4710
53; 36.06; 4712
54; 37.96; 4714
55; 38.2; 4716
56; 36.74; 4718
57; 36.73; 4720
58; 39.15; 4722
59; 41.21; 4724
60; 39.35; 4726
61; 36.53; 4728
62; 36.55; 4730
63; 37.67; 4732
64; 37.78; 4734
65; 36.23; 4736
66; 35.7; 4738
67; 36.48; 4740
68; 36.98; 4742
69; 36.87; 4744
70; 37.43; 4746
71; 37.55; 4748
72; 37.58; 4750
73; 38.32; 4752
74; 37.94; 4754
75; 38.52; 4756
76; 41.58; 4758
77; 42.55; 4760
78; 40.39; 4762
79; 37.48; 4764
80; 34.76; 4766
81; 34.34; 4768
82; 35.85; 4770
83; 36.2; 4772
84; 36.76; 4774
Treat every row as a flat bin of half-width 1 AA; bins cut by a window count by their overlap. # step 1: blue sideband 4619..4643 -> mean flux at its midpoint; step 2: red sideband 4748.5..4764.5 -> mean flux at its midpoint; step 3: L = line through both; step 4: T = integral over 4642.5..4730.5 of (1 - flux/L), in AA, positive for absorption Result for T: 2.2 AA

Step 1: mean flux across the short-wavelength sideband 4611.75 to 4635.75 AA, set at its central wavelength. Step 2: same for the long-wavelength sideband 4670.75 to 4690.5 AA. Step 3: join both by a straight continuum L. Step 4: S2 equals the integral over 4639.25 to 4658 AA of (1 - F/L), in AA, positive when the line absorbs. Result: 0.3 AA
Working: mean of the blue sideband 39.6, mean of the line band 38.2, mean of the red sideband 37.8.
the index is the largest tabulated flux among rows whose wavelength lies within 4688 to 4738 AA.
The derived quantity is 41.66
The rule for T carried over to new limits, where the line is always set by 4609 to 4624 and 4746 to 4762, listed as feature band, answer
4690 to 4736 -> 1.43 AA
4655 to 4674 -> 0.92 AA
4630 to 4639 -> 0.26 AA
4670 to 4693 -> 0.78 AA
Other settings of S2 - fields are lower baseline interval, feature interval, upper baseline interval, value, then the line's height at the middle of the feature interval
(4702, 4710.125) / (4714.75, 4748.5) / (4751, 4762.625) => 1.2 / 38.9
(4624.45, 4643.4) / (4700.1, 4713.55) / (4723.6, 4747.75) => 0.0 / 37.6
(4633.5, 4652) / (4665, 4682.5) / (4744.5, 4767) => 1.0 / 38.3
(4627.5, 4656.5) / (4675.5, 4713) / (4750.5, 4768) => 0.2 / 38.5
